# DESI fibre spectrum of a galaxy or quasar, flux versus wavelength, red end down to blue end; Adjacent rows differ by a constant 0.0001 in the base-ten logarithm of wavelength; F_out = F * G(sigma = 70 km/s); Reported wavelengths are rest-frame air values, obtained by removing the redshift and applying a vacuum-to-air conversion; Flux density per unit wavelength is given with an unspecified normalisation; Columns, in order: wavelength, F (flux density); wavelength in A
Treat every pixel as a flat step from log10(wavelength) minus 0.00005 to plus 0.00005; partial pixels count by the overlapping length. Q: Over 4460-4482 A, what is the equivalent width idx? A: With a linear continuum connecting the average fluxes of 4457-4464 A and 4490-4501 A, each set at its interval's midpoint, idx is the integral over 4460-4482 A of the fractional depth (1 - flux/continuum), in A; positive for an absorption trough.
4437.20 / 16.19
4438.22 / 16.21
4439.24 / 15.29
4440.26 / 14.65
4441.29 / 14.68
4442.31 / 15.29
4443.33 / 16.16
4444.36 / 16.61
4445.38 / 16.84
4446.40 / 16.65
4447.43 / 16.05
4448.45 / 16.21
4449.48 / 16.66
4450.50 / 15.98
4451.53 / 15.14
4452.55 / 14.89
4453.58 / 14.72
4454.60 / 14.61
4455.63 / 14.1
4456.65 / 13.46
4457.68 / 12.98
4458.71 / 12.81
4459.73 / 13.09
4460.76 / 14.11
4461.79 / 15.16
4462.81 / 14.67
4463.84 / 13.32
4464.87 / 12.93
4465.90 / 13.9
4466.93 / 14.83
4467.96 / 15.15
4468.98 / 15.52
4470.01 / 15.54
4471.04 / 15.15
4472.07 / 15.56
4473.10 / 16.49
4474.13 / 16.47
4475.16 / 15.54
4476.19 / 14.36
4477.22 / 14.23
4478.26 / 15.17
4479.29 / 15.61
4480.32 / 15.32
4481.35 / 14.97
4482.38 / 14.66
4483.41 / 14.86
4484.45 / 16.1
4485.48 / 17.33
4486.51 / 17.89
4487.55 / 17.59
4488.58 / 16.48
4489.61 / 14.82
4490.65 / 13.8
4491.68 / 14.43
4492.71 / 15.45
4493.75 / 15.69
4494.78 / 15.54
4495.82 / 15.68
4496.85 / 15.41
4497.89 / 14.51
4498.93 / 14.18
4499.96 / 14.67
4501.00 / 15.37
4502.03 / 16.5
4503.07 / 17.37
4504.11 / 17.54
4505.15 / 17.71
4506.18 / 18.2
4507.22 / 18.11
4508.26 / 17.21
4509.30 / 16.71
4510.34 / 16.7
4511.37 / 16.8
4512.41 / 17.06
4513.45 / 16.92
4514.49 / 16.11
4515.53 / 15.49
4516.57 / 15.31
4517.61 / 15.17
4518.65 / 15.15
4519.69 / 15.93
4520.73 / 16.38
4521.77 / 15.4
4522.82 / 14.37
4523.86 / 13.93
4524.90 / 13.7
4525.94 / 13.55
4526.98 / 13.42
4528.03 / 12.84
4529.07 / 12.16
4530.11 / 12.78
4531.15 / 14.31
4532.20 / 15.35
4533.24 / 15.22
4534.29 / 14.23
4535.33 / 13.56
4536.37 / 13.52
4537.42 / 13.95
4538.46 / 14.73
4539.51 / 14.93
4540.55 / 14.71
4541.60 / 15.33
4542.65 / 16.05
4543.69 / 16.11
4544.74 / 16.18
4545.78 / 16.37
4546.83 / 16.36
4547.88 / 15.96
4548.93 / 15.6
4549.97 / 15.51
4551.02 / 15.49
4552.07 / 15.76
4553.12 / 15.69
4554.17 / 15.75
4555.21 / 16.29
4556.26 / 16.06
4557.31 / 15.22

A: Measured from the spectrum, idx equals -1.3 A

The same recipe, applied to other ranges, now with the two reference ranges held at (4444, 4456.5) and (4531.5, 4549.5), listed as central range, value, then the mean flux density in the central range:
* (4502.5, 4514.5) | -1.49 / 17.2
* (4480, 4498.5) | -0.17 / 15.6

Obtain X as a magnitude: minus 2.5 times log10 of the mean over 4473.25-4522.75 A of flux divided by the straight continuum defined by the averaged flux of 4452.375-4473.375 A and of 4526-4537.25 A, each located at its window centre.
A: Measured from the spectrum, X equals -0.13 mag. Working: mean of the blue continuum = 14.4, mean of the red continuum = 13.7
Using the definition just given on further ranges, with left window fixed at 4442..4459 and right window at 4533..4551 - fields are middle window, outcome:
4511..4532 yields 0.03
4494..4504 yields -0.02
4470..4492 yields -0.02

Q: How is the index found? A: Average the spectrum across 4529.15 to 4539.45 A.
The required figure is 14.1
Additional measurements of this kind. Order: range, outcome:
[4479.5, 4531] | 15.6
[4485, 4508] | 16.1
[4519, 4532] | 14.1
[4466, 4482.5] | 15.3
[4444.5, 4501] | 15.1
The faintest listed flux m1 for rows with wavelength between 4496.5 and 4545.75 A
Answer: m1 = 12.16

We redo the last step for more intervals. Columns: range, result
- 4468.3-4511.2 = 13.8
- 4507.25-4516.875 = 15.31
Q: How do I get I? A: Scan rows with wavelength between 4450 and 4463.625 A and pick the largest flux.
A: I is 15.98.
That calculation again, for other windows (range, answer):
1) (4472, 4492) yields 17.89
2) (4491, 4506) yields 17.71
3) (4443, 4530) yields 18.2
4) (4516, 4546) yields 16.38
